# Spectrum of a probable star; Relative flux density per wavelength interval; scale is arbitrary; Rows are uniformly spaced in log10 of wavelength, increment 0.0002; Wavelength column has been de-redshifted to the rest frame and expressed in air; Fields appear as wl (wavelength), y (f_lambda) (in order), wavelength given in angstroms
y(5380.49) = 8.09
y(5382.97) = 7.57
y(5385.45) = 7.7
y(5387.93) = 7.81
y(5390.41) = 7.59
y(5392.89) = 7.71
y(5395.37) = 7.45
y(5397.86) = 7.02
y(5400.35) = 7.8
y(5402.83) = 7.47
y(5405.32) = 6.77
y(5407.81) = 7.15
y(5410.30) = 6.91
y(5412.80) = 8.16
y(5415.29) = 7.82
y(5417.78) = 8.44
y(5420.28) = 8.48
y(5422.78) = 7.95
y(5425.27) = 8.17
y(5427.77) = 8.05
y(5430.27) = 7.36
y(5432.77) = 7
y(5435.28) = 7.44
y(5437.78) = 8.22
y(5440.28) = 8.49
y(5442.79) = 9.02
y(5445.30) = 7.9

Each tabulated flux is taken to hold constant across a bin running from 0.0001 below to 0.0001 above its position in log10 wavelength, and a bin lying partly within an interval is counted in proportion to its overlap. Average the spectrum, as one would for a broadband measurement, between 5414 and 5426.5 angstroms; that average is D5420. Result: 8.18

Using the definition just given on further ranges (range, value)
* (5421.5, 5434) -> 7.71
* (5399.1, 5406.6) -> 7.35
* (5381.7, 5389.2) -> 7.69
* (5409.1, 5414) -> 7.52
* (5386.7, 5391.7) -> 7.71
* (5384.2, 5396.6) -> 7.66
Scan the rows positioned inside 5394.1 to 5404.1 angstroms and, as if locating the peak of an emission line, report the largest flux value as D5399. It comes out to 7.8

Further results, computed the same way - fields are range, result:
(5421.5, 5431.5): 8.17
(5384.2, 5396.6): 7.81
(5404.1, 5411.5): 7.15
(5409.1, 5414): 8.16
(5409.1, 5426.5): 8.48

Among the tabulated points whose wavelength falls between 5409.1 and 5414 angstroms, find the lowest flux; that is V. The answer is 6.91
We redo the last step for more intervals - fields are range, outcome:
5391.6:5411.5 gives 6.77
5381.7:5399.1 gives 7.02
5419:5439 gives 7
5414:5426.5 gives 7.82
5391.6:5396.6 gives 7.45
